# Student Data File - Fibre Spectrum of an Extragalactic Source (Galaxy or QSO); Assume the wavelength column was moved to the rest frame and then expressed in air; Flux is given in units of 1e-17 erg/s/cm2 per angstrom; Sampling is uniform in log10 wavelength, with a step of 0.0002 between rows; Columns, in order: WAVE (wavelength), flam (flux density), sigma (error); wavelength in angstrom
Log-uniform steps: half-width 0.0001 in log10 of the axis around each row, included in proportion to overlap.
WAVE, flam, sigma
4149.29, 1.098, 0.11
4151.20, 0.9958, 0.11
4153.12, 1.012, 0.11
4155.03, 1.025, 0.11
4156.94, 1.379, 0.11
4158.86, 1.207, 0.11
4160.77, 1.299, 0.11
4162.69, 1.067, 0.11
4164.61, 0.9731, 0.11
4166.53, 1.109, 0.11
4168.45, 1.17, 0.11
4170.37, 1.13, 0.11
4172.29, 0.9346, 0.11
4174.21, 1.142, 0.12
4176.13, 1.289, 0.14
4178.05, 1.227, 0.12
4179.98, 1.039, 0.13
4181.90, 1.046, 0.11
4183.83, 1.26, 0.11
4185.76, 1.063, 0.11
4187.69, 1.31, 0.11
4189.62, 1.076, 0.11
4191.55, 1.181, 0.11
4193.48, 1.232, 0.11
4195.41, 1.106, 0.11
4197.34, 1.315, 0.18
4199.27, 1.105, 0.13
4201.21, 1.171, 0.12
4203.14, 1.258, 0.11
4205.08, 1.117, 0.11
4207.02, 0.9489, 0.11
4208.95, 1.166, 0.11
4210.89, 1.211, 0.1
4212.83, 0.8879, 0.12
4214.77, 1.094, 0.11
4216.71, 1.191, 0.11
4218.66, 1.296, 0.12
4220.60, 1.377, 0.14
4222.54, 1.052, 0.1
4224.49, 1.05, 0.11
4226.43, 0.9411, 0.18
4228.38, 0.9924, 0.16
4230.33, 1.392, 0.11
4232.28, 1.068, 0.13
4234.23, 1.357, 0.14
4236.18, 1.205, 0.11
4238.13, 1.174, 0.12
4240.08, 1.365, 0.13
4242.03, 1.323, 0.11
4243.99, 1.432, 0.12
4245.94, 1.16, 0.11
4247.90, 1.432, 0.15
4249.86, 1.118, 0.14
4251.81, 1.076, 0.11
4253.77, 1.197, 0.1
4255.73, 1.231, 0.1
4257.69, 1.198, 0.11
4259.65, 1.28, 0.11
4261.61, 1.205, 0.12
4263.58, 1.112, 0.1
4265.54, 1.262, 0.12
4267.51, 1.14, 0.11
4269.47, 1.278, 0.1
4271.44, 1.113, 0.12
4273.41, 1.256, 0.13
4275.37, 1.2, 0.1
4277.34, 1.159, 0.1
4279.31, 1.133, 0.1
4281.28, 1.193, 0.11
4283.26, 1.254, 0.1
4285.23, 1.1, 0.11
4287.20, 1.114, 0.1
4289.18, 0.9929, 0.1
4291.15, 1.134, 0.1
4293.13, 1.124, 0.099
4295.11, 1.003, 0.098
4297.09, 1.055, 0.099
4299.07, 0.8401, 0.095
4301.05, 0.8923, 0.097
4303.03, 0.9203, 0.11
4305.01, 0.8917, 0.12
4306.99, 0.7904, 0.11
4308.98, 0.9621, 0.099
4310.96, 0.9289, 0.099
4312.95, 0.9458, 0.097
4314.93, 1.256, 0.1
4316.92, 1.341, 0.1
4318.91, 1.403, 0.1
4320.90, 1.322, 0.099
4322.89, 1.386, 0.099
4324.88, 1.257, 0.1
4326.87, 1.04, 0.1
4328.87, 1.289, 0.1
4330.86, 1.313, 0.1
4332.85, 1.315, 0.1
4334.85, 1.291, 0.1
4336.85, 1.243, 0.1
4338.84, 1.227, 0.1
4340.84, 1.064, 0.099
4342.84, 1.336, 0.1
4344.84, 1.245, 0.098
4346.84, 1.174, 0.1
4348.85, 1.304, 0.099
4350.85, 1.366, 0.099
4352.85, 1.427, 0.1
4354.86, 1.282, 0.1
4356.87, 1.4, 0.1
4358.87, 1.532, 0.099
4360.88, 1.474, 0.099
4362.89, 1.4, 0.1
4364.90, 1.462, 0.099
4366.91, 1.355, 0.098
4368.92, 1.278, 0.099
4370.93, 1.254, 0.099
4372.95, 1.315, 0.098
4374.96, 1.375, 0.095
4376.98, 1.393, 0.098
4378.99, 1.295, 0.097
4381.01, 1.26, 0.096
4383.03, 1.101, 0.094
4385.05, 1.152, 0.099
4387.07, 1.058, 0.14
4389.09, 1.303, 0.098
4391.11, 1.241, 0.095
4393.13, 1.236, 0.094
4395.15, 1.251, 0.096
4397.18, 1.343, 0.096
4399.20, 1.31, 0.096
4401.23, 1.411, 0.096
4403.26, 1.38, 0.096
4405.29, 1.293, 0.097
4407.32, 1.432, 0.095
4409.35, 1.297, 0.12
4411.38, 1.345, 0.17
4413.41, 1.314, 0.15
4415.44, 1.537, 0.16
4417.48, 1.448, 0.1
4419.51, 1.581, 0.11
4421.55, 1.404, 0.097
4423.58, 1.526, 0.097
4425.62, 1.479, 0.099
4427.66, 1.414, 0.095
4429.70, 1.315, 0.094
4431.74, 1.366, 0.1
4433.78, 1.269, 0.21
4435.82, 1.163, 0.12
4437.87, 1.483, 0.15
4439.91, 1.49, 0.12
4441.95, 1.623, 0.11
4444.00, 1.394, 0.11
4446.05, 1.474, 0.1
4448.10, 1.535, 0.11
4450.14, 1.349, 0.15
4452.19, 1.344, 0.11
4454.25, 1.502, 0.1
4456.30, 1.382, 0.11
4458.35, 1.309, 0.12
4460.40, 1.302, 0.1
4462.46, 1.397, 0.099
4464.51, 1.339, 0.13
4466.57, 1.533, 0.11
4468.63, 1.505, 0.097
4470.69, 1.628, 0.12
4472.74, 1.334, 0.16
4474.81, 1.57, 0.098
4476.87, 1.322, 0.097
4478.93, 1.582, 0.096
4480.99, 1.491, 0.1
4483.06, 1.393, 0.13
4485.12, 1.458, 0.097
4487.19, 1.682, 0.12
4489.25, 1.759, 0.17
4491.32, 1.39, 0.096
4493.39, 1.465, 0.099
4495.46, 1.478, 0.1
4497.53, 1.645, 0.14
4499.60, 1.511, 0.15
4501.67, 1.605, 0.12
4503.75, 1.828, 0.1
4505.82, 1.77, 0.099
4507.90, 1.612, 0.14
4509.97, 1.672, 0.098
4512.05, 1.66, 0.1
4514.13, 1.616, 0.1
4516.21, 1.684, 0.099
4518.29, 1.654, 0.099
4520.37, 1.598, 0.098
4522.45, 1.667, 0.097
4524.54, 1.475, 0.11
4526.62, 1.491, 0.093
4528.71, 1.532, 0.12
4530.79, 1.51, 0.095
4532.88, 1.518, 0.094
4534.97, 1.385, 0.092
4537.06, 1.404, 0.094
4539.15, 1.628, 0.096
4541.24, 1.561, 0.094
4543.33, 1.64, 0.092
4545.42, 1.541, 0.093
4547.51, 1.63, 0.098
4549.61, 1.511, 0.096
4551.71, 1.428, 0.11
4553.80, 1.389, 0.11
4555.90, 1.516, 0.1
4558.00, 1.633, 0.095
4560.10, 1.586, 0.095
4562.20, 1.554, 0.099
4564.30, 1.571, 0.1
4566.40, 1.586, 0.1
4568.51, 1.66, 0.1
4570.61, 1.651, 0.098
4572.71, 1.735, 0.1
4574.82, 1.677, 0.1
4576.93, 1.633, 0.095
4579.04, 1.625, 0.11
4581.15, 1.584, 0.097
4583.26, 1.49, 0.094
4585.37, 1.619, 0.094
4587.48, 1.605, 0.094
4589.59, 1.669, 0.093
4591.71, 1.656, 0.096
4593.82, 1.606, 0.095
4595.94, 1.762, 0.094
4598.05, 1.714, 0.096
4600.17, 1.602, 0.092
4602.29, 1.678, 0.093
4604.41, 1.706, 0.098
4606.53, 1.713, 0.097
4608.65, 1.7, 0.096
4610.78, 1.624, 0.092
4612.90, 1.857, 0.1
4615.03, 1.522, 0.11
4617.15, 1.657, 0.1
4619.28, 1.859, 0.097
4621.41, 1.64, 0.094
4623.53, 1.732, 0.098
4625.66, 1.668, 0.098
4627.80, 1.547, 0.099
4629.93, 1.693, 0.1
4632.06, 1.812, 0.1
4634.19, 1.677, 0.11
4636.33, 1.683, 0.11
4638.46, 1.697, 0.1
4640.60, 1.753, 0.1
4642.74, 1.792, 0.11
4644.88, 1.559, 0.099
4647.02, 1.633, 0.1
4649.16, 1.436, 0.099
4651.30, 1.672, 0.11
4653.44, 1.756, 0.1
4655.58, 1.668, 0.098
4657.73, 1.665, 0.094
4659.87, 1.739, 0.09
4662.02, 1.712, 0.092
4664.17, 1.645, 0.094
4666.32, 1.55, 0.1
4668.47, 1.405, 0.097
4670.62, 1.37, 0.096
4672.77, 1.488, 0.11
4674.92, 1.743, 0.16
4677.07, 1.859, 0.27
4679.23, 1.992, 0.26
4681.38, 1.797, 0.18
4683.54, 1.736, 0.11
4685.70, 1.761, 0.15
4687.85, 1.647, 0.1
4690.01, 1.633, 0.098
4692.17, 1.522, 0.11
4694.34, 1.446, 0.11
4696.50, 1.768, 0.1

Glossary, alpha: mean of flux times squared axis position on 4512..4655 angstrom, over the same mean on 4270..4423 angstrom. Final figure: 1.5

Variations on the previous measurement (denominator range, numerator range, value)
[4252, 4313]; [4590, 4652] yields 1.78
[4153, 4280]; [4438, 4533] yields 1.47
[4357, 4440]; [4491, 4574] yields 1.24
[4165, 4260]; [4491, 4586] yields 1.56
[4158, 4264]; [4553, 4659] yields 1.69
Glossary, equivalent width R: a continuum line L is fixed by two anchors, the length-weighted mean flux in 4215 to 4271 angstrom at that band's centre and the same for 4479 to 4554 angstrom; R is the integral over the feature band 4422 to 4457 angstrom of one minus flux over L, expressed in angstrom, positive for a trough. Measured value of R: 1.12 angstrom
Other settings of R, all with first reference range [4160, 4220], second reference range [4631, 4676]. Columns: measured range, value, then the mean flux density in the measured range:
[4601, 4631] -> -1.58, 1.68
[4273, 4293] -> 1.51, 1.15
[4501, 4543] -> -2.67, 1.59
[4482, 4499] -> -0.78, 1.53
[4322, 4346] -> 0.89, 1.25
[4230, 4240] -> -0.41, 1.24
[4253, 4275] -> 0.29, 1.21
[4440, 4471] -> -0.22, 1.44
